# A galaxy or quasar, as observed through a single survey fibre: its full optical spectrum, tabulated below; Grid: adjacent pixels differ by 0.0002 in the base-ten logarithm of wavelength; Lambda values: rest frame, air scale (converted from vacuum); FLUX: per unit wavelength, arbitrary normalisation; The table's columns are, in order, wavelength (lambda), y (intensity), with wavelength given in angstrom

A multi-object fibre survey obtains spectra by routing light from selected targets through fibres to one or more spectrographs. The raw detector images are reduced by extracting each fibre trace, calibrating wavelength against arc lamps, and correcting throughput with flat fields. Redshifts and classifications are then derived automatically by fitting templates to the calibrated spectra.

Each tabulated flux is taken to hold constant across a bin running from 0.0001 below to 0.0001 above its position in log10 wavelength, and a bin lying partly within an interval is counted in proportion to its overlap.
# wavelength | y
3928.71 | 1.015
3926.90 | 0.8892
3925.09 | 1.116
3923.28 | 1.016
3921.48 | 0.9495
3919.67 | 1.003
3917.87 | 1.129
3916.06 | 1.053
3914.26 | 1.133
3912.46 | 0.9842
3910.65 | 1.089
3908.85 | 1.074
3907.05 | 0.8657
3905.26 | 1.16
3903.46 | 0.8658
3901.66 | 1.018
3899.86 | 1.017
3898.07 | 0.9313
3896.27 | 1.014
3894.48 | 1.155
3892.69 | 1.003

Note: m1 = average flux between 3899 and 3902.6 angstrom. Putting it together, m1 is 1.01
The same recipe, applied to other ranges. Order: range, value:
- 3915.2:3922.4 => 1.03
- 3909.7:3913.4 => 1.04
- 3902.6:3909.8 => 0.994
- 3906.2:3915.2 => 1.03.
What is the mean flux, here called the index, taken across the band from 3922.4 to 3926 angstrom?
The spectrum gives 1.06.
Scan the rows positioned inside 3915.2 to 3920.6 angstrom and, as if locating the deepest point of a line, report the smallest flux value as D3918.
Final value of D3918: 1.003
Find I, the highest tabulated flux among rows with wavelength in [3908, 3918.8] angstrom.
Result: 1.133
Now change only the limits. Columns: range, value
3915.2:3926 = 1.129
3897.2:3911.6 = 1.16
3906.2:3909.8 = 1.074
